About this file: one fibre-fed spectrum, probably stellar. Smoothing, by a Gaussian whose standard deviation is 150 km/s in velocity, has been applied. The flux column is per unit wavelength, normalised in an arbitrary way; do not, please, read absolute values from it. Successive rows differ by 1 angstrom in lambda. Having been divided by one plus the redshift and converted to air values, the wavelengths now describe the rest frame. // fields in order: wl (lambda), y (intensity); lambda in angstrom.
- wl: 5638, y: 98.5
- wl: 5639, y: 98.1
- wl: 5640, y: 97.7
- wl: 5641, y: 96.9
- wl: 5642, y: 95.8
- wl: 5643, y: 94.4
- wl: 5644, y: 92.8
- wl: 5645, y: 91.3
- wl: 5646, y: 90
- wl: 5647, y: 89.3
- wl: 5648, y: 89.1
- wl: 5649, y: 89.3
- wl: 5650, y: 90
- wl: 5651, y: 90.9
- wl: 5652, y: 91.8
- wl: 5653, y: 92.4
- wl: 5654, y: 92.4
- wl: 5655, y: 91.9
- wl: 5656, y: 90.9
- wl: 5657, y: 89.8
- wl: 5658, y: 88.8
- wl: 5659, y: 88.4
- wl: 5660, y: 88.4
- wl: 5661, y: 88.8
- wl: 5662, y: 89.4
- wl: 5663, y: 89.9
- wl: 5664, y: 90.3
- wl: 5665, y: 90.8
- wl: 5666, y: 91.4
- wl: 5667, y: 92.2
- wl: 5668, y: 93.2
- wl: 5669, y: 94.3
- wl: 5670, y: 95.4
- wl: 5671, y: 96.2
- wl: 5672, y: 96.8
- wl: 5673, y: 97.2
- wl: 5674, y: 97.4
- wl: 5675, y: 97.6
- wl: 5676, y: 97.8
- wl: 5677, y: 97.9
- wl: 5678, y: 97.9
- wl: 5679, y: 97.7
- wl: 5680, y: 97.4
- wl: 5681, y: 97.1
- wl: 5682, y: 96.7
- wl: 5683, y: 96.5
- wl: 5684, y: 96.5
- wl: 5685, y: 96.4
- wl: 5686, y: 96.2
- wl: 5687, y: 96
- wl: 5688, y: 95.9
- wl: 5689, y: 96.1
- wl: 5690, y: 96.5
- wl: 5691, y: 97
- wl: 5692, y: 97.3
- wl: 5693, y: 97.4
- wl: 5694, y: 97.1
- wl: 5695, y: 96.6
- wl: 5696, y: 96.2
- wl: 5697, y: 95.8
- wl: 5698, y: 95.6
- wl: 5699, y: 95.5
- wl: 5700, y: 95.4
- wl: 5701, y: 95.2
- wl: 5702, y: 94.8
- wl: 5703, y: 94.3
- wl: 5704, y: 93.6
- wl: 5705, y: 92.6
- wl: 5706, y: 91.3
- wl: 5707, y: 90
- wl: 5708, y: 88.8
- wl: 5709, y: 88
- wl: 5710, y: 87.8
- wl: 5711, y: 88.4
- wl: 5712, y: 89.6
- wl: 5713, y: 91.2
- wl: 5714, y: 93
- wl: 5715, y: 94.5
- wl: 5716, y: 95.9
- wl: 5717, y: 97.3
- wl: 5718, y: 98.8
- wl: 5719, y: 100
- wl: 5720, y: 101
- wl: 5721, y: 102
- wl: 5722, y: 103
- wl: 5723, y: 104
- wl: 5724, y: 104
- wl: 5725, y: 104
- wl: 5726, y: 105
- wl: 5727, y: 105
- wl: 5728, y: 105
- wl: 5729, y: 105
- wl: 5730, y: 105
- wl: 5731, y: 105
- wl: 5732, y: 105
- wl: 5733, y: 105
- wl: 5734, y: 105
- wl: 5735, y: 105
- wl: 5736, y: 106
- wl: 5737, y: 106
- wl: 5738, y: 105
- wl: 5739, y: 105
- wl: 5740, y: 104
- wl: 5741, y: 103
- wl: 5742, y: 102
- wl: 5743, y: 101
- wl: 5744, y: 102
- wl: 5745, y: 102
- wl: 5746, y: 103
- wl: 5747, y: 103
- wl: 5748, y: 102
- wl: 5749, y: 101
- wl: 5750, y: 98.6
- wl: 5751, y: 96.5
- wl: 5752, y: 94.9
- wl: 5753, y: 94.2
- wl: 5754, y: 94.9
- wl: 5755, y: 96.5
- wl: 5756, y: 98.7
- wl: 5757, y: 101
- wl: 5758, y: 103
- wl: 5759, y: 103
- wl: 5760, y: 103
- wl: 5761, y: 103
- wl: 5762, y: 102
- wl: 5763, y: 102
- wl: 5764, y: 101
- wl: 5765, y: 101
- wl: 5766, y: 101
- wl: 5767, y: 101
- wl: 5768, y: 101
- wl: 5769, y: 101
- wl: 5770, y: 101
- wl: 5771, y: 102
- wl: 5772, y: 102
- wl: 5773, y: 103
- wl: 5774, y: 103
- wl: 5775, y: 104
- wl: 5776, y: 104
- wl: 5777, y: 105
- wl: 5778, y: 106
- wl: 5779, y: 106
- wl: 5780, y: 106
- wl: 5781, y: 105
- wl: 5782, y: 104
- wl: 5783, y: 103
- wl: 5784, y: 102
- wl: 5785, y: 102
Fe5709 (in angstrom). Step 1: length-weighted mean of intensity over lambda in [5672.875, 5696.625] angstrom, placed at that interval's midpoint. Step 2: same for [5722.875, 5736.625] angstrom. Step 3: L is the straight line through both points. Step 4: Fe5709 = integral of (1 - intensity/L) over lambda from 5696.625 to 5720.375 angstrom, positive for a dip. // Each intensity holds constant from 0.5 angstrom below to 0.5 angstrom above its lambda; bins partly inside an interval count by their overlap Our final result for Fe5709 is 1.76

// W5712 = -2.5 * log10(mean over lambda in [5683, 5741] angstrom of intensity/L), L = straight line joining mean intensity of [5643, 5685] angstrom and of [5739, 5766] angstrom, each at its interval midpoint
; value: -0.01 mag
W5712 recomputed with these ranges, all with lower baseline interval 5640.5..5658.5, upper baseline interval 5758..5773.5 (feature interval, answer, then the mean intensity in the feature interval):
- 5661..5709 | 0.00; 95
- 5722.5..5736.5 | -0.07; 105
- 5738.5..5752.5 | -0.01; 101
